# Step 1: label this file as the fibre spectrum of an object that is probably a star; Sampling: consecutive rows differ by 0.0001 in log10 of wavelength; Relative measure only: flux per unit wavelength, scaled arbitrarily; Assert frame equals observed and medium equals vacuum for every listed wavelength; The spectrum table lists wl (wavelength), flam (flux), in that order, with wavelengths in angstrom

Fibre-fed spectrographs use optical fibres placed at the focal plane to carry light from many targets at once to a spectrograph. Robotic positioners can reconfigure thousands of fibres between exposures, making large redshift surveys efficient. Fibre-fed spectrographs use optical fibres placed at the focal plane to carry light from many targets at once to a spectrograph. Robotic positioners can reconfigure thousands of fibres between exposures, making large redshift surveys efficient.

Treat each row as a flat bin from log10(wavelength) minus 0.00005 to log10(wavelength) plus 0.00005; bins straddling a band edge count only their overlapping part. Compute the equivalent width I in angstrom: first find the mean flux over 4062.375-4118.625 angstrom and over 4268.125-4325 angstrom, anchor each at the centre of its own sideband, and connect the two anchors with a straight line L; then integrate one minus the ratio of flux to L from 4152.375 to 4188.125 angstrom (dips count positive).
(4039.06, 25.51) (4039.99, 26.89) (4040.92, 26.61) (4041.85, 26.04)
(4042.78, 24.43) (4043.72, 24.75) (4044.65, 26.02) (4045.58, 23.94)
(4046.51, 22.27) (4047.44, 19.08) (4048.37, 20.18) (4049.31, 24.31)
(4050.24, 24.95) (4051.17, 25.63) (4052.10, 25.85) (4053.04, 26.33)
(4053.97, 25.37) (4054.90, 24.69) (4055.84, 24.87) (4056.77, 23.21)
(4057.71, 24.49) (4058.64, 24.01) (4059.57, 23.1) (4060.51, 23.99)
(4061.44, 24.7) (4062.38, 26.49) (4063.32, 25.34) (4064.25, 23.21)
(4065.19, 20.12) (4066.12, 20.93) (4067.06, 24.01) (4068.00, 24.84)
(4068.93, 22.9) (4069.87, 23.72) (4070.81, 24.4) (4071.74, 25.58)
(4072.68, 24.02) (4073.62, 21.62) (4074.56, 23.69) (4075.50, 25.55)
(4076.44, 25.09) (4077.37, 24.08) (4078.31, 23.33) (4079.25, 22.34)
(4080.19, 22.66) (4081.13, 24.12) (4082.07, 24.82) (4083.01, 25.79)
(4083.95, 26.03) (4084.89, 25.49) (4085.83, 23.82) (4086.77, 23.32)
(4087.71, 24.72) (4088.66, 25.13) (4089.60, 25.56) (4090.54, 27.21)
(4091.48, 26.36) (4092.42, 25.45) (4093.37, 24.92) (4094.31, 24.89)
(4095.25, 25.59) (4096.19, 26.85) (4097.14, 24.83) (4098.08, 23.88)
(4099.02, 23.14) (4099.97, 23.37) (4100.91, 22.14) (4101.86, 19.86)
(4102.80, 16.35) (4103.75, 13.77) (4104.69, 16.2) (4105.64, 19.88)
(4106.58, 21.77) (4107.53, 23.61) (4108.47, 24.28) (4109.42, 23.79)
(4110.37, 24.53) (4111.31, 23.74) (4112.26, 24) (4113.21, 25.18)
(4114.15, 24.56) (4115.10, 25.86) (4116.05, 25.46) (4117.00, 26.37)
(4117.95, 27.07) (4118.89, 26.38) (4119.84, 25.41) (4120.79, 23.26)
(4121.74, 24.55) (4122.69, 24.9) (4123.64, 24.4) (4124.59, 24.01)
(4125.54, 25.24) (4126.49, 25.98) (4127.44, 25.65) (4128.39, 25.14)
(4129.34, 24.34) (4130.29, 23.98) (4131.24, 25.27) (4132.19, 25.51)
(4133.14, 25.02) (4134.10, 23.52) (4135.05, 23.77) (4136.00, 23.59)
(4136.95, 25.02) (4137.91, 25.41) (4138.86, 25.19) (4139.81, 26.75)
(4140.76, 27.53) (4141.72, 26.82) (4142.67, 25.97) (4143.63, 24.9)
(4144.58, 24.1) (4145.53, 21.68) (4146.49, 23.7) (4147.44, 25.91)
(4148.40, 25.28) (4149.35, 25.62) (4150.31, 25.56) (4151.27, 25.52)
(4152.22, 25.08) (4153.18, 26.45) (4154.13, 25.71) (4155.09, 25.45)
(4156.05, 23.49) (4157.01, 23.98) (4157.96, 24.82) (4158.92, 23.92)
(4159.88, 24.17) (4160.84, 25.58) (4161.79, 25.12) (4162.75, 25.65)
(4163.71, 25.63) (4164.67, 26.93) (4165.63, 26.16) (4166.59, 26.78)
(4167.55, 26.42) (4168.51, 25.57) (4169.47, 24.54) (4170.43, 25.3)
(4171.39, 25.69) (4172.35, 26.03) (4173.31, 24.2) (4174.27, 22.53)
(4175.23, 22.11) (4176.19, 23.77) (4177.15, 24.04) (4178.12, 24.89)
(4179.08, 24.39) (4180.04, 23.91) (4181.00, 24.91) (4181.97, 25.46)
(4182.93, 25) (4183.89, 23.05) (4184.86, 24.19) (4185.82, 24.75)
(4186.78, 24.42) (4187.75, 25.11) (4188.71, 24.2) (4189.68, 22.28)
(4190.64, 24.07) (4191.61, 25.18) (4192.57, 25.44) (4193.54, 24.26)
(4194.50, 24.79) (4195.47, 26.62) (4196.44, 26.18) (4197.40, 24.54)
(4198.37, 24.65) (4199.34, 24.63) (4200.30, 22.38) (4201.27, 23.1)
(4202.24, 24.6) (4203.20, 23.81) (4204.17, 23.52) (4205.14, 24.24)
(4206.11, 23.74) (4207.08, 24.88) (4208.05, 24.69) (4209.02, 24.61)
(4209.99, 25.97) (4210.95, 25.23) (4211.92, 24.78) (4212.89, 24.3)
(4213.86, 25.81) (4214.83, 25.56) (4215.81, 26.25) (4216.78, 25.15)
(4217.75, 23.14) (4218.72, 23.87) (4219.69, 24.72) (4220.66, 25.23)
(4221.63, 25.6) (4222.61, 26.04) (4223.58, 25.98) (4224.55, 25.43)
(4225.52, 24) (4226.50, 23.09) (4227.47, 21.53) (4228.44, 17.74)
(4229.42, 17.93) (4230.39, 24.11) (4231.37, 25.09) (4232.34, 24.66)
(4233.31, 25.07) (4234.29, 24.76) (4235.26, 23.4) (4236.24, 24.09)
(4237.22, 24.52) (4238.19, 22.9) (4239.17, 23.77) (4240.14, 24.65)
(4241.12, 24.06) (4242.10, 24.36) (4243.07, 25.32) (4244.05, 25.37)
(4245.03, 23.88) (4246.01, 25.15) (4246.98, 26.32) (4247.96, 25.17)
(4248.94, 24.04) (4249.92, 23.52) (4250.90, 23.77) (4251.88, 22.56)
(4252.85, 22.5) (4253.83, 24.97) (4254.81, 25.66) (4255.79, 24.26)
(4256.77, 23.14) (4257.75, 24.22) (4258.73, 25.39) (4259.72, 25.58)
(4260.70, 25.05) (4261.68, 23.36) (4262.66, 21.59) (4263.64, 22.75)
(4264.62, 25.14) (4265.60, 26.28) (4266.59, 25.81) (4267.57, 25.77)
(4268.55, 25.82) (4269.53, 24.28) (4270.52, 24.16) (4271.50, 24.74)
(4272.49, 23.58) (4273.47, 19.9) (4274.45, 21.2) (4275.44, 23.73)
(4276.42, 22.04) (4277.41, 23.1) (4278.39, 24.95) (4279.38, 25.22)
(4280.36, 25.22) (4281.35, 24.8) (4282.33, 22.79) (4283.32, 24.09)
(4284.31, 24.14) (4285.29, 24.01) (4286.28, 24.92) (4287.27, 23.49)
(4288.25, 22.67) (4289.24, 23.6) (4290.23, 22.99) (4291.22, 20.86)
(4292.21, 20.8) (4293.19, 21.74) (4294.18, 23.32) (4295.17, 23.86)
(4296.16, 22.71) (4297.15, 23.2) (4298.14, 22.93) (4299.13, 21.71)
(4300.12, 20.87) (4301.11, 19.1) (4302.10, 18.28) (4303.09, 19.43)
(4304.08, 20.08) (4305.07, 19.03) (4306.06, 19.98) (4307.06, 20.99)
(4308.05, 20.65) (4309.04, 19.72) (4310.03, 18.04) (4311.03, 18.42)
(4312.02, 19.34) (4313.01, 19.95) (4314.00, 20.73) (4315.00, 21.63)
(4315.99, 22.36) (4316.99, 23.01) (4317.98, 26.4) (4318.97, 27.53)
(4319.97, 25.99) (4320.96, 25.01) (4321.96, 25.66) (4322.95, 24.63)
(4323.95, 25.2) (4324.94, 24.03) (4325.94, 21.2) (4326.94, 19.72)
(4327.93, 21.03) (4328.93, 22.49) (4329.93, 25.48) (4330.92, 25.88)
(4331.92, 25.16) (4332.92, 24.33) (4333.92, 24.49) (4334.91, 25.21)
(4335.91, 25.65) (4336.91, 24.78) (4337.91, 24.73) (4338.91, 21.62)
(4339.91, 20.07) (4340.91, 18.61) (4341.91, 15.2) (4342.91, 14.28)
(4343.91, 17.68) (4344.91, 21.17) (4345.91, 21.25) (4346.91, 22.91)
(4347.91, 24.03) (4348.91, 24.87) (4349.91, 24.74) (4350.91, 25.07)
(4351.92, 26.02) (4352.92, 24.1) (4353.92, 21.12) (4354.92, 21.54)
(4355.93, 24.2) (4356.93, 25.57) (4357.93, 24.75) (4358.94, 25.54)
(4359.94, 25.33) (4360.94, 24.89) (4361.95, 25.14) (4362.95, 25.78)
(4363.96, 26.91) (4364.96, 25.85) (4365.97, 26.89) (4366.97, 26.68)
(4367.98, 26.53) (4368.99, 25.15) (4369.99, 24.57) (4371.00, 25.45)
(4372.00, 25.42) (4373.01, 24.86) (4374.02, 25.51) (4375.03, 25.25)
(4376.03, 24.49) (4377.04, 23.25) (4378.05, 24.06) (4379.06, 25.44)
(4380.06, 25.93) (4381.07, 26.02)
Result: -2.4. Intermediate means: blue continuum 23.8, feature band 24.9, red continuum 22.6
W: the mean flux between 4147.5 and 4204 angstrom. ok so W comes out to 24.8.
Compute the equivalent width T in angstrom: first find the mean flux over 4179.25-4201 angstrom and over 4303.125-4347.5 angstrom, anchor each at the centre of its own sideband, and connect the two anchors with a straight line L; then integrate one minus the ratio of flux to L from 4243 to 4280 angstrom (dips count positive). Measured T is -1.5 angstrom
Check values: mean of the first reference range 24.5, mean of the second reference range 22.1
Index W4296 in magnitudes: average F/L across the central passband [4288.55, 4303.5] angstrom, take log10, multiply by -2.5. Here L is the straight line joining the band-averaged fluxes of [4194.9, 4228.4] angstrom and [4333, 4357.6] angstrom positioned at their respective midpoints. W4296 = 0.07 mag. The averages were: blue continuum 24.6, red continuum 22.5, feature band 21.7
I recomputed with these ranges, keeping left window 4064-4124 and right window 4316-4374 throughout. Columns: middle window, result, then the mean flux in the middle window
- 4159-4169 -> -0.8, 25.7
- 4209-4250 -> -0.8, 24.3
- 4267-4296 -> 0.4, 23.5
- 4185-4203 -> -0.5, 24.5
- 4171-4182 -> -0.2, 24.3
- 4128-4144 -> -0.9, 25.2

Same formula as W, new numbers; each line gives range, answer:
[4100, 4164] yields 24.3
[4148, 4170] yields 25.4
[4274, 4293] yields 23.4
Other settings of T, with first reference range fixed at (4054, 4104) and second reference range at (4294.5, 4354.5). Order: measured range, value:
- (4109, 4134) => -1.42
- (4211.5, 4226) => -1.33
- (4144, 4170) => -1.96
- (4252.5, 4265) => -0.80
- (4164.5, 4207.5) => -2.61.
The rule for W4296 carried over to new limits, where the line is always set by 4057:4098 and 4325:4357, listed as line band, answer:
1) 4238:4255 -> -0.050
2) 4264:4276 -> -0.050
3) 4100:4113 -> 0.142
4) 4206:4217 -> -0.073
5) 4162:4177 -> -0.061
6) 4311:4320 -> 0.009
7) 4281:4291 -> -0.031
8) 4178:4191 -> -0.030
